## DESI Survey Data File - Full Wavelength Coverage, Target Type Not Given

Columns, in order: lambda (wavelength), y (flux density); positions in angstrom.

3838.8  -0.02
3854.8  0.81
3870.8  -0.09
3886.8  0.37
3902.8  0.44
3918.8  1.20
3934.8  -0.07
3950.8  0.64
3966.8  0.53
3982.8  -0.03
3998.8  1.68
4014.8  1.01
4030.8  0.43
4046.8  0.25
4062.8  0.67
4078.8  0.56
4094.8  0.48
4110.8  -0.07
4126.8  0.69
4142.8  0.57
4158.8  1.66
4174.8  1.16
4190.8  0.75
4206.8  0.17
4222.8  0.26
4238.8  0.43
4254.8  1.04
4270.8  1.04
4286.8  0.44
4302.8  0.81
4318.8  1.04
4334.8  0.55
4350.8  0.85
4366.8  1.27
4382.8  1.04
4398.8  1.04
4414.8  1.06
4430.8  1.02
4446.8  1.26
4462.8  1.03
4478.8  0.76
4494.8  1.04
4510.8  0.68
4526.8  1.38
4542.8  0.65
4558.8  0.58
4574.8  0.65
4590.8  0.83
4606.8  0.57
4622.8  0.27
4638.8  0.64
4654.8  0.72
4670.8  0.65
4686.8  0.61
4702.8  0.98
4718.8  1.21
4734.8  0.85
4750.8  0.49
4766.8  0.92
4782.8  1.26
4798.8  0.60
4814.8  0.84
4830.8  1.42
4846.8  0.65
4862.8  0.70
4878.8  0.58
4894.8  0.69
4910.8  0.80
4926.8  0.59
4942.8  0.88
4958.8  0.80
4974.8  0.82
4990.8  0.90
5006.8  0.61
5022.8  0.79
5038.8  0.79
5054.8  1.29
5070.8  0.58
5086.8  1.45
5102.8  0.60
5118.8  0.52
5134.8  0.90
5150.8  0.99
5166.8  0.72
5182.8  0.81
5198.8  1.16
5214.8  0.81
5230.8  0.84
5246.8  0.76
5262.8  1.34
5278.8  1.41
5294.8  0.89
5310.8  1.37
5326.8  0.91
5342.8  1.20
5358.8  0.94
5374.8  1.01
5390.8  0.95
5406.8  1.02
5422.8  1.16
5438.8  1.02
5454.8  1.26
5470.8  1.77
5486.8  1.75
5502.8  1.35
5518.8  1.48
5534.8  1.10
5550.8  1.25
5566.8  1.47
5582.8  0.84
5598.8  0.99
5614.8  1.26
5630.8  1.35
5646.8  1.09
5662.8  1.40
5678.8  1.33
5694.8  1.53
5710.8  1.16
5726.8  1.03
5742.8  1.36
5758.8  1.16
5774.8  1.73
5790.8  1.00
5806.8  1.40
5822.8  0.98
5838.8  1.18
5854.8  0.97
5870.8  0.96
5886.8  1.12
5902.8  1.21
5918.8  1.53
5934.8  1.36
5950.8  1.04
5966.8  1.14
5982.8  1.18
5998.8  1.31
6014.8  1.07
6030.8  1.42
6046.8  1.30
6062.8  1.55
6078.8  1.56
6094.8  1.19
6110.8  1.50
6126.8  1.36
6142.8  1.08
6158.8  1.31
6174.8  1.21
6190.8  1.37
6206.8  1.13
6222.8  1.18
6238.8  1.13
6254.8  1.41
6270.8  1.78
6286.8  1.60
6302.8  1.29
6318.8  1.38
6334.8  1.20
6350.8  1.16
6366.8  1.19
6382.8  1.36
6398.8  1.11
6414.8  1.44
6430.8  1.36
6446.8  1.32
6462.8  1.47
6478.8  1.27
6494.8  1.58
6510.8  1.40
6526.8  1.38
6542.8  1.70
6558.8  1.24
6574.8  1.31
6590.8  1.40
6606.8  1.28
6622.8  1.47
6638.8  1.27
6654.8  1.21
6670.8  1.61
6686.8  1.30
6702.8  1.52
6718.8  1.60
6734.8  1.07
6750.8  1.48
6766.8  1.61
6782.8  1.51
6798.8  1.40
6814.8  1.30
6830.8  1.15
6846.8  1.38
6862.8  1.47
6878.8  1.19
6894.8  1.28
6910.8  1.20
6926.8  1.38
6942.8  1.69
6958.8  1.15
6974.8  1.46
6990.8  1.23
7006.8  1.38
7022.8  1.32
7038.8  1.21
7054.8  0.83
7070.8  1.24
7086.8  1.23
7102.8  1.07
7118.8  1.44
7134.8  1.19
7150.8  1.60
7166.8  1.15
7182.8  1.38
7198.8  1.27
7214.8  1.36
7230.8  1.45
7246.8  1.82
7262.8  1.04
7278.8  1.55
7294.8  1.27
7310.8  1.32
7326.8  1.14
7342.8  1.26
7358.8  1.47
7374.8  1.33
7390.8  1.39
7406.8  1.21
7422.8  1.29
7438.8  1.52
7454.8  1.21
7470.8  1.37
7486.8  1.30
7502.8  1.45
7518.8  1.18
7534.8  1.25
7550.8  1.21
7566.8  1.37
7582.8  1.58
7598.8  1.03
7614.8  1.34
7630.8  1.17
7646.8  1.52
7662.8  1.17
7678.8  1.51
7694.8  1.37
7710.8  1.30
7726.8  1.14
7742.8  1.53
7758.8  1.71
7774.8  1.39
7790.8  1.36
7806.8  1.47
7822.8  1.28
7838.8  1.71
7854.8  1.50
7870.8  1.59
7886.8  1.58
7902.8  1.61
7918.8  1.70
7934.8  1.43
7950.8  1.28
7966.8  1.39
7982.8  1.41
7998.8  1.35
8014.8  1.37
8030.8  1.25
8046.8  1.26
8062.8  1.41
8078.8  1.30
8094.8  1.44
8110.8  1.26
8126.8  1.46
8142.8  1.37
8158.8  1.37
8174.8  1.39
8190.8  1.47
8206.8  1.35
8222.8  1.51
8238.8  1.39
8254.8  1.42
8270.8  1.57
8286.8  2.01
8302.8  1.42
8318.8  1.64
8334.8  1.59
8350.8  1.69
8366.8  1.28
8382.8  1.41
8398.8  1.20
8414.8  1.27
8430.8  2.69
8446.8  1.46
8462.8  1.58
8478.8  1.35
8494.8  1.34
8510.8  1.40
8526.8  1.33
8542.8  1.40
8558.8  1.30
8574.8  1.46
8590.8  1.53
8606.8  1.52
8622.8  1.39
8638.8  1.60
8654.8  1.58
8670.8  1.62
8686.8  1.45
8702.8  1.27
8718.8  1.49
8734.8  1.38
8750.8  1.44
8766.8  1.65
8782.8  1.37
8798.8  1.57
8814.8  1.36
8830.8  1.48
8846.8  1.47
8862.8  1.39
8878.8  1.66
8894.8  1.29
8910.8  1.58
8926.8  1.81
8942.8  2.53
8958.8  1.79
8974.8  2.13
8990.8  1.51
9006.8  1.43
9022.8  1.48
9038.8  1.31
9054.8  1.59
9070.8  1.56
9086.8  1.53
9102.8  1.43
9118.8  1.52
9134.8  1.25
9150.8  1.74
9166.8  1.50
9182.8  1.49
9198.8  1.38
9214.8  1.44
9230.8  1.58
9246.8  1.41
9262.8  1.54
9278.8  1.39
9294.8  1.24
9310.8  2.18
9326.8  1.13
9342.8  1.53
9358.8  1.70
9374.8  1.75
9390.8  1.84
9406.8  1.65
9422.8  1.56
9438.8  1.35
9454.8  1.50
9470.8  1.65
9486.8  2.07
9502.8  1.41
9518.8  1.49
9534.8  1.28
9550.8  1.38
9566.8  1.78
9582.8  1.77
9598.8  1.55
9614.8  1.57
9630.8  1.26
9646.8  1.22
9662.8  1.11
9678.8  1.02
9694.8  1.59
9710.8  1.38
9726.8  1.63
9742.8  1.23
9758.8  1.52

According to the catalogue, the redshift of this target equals 0.363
